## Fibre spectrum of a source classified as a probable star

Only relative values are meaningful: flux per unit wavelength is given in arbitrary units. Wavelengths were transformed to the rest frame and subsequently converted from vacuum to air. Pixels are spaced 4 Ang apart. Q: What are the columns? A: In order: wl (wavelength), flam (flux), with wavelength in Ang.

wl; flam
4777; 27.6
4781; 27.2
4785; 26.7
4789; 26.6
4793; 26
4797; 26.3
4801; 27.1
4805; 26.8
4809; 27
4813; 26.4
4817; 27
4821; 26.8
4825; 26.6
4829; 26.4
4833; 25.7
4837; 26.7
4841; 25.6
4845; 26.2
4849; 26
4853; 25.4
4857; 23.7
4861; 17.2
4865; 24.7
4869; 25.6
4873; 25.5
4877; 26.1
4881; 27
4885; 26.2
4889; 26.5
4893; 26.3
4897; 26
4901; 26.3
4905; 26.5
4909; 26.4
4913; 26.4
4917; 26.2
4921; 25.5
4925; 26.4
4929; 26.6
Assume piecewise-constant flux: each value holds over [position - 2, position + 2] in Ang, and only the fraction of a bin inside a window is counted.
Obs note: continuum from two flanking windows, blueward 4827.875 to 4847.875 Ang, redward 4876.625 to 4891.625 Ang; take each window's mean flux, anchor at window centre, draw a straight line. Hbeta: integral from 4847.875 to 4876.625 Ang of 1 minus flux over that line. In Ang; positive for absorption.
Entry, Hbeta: 2.44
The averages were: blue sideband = 26.1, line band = 24.1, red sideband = 26.5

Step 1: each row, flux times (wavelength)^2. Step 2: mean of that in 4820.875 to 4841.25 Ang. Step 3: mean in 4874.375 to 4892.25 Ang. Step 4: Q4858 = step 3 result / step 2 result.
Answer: 1.03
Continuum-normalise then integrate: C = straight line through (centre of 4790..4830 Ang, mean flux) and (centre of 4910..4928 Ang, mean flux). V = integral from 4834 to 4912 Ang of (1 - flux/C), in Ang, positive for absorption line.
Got 2.6 Ang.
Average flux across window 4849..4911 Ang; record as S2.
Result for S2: 25.3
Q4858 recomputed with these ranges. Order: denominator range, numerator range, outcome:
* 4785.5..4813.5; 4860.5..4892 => 0.98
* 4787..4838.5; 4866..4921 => 1.02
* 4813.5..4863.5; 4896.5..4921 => 1.07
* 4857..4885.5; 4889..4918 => 1.09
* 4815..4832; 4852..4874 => 0.90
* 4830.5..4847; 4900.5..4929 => 1.04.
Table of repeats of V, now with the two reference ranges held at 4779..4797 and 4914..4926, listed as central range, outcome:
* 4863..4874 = 0.42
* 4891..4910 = -0.13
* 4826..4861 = 1.47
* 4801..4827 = -0.31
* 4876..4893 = -0.18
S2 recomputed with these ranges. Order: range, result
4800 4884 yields 25.7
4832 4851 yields 26.1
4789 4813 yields 26.6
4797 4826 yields 26.8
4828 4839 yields 26.3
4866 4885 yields 26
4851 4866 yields 22.6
